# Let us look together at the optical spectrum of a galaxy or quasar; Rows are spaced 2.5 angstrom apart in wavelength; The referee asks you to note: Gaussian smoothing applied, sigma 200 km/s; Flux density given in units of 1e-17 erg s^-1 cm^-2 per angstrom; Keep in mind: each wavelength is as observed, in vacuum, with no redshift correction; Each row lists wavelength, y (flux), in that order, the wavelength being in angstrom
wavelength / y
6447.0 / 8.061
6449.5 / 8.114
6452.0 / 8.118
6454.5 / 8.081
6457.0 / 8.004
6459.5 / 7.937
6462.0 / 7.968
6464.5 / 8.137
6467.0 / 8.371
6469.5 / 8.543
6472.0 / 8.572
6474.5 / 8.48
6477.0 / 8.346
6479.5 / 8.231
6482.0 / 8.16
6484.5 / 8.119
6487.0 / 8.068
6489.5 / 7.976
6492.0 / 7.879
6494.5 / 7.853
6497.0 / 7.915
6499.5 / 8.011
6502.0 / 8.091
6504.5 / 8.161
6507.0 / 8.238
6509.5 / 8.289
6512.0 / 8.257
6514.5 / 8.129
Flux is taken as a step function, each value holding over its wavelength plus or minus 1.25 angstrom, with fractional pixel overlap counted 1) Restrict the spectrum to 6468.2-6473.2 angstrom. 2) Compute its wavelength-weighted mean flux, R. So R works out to 8.56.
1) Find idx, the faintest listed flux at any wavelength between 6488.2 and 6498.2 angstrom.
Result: 7.853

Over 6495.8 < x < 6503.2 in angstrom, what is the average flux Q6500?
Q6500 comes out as 8.01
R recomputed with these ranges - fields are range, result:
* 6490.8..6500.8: 7.92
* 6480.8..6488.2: 8.12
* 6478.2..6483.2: 8.2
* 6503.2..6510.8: 8.23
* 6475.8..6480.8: 8.29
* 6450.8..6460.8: 8.03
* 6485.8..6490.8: 8.02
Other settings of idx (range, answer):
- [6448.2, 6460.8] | 7.937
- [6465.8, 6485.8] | 8.119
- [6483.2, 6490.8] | 7.976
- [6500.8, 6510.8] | 8.091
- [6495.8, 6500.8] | 7.915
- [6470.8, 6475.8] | 8.48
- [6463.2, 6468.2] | 8.137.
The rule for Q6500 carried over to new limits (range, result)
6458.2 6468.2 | 8.1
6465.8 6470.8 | 8.46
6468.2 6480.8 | 8.43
